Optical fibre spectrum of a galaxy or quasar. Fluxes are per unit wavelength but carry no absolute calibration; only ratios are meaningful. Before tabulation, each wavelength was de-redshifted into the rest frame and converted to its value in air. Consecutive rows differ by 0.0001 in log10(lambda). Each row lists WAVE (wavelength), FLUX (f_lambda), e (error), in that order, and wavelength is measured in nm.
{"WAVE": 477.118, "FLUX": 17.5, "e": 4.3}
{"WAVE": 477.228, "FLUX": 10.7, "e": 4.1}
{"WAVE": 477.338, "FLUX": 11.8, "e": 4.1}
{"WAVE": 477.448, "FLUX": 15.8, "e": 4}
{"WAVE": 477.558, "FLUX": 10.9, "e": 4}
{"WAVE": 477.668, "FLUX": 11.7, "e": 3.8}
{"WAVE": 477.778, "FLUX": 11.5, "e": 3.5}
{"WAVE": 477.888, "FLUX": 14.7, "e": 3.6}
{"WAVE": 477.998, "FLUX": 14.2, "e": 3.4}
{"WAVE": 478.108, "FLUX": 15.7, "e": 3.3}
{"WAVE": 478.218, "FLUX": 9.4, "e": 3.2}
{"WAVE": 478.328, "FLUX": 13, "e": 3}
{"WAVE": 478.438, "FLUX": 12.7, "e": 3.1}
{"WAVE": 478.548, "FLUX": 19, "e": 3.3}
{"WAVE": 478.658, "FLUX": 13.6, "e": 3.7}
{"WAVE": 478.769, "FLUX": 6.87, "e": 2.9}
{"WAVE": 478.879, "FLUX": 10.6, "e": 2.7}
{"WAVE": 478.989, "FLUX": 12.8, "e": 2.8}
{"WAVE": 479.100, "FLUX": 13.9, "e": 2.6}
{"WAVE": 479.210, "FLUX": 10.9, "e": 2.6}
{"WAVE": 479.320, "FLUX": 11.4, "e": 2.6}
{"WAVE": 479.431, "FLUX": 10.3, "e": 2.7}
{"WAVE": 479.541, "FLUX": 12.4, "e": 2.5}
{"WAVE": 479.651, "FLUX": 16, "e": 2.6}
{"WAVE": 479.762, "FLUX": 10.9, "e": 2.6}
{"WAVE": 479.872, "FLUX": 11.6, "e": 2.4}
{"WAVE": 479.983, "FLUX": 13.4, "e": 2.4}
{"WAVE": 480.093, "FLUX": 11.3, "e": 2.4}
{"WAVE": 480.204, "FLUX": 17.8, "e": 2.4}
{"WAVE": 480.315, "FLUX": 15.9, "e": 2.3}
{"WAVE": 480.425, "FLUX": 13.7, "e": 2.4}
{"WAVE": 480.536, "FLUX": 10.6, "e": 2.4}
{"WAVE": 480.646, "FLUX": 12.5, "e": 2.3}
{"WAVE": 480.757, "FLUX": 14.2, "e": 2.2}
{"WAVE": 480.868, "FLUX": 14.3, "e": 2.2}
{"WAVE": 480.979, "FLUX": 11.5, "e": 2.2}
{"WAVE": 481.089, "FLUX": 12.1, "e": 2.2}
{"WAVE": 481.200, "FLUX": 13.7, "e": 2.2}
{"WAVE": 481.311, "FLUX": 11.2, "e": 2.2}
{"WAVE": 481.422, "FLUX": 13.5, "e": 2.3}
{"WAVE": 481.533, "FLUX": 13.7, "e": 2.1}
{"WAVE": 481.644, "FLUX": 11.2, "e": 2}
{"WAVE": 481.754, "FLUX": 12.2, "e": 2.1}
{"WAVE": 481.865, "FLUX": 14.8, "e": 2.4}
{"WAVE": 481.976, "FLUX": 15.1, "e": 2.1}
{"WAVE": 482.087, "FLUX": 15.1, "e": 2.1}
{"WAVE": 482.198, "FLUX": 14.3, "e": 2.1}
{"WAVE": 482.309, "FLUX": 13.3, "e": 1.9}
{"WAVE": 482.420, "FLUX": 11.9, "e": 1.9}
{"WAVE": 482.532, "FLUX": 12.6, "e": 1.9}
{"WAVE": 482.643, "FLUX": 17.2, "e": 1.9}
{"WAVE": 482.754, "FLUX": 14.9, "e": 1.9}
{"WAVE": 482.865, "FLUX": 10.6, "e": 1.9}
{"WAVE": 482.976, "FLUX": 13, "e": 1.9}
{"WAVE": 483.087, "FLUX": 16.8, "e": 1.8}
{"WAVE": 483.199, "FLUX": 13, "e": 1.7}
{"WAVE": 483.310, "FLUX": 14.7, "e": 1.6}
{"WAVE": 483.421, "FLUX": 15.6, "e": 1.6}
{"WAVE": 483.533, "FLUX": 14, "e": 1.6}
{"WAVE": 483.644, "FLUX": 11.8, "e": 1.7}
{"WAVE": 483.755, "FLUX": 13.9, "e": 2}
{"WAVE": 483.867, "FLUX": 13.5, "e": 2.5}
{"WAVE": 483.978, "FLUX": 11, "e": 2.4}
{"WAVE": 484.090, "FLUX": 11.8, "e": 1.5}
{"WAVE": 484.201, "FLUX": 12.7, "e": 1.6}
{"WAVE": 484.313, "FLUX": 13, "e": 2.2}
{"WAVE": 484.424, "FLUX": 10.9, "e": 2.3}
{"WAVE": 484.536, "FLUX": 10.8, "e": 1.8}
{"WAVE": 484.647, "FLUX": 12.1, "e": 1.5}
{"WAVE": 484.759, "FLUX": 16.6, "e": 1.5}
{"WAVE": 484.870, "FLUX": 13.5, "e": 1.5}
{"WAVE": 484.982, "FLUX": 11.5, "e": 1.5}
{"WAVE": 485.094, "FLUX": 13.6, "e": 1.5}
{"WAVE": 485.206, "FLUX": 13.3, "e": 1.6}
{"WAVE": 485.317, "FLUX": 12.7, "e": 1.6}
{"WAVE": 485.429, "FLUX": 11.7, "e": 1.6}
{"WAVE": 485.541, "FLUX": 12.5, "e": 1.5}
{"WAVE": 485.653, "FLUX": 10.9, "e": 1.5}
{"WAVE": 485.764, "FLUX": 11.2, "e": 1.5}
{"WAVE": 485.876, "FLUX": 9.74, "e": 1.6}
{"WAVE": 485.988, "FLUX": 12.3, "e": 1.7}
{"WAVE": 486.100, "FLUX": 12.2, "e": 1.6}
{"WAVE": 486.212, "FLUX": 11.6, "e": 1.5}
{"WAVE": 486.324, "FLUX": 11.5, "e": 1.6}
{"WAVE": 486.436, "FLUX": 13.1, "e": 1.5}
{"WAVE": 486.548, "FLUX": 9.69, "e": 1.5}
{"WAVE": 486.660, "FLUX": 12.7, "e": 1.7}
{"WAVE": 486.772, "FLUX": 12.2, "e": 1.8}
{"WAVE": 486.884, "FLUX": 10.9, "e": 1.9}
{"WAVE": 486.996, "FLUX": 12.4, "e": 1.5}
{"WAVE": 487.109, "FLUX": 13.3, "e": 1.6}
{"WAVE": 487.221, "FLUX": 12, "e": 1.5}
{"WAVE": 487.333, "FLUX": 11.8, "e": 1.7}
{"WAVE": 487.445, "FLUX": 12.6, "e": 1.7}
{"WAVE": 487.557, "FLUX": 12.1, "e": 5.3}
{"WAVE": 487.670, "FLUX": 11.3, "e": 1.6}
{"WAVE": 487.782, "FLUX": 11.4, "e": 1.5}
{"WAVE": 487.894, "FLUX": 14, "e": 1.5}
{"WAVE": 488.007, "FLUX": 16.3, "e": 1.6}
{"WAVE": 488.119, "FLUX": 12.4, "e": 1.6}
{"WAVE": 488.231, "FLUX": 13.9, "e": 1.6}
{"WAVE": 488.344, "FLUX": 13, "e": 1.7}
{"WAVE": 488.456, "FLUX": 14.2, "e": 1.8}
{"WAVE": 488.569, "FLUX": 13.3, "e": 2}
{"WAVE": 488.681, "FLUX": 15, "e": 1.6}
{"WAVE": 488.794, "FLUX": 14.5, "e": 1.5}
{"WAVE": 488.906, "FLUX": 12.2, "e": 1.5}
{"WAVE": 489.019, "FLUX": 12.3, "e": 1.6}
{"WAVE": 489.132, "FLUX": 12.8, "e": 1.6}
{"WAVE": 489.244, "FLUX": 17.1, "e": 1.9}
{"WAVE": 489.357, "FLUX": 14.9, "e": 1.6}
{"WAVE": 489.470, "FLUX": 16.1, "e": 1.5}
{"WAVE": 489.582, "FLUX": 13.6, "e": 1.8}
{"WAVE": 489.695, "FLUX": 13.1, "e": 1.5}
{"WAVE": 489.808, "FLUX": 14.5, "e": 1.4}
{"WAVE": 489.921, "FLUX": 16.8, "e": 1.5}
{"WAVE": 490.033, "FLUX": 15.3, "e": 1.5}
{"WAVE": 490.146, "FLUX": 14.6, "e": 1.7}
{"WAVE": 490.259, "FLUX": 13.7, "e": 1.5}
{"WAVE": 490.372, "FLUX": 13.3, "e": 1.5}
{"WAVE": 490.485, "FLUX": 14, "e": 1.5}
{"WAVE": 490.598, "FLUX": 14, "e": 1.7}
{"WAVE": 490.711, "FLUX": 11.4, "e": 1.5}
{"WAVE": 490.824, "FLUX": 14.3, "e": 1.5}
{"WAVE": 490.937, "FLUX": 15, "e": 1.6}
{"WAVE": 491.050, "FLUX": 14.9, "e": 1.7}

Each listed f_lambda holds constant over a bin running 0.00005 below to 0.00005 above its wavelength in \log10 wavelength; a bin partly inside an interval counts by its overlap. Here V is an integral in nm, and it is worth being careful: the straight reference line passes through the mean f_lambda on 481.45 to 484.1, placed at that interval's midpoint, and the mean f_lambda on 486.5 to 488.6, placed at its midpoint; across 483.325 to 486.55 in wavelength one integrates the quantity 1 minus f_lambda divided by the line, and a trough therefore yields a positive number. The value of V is 0.18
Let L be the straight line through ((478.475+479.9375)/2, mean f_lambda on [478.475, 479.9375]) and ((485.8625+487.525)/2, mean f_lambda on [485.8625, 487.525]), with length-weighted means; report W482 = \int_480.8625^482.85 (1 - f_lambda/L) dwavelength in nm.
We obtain -0.20 nm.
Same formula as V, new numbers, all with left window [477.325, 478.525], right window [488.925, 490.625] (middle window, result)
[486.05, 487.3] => 0.18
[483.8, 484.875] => 0.09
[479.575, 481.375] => 0.02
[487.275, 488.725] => 0.10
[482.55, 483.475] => -0.05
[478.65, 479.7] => 0.11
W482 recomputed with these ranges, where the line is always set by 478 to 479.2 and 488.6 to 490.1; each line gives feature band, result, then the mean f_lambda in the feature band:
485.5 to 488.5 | 0.391 nm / 12.3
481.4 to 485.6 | 0.079 nm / 13.3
